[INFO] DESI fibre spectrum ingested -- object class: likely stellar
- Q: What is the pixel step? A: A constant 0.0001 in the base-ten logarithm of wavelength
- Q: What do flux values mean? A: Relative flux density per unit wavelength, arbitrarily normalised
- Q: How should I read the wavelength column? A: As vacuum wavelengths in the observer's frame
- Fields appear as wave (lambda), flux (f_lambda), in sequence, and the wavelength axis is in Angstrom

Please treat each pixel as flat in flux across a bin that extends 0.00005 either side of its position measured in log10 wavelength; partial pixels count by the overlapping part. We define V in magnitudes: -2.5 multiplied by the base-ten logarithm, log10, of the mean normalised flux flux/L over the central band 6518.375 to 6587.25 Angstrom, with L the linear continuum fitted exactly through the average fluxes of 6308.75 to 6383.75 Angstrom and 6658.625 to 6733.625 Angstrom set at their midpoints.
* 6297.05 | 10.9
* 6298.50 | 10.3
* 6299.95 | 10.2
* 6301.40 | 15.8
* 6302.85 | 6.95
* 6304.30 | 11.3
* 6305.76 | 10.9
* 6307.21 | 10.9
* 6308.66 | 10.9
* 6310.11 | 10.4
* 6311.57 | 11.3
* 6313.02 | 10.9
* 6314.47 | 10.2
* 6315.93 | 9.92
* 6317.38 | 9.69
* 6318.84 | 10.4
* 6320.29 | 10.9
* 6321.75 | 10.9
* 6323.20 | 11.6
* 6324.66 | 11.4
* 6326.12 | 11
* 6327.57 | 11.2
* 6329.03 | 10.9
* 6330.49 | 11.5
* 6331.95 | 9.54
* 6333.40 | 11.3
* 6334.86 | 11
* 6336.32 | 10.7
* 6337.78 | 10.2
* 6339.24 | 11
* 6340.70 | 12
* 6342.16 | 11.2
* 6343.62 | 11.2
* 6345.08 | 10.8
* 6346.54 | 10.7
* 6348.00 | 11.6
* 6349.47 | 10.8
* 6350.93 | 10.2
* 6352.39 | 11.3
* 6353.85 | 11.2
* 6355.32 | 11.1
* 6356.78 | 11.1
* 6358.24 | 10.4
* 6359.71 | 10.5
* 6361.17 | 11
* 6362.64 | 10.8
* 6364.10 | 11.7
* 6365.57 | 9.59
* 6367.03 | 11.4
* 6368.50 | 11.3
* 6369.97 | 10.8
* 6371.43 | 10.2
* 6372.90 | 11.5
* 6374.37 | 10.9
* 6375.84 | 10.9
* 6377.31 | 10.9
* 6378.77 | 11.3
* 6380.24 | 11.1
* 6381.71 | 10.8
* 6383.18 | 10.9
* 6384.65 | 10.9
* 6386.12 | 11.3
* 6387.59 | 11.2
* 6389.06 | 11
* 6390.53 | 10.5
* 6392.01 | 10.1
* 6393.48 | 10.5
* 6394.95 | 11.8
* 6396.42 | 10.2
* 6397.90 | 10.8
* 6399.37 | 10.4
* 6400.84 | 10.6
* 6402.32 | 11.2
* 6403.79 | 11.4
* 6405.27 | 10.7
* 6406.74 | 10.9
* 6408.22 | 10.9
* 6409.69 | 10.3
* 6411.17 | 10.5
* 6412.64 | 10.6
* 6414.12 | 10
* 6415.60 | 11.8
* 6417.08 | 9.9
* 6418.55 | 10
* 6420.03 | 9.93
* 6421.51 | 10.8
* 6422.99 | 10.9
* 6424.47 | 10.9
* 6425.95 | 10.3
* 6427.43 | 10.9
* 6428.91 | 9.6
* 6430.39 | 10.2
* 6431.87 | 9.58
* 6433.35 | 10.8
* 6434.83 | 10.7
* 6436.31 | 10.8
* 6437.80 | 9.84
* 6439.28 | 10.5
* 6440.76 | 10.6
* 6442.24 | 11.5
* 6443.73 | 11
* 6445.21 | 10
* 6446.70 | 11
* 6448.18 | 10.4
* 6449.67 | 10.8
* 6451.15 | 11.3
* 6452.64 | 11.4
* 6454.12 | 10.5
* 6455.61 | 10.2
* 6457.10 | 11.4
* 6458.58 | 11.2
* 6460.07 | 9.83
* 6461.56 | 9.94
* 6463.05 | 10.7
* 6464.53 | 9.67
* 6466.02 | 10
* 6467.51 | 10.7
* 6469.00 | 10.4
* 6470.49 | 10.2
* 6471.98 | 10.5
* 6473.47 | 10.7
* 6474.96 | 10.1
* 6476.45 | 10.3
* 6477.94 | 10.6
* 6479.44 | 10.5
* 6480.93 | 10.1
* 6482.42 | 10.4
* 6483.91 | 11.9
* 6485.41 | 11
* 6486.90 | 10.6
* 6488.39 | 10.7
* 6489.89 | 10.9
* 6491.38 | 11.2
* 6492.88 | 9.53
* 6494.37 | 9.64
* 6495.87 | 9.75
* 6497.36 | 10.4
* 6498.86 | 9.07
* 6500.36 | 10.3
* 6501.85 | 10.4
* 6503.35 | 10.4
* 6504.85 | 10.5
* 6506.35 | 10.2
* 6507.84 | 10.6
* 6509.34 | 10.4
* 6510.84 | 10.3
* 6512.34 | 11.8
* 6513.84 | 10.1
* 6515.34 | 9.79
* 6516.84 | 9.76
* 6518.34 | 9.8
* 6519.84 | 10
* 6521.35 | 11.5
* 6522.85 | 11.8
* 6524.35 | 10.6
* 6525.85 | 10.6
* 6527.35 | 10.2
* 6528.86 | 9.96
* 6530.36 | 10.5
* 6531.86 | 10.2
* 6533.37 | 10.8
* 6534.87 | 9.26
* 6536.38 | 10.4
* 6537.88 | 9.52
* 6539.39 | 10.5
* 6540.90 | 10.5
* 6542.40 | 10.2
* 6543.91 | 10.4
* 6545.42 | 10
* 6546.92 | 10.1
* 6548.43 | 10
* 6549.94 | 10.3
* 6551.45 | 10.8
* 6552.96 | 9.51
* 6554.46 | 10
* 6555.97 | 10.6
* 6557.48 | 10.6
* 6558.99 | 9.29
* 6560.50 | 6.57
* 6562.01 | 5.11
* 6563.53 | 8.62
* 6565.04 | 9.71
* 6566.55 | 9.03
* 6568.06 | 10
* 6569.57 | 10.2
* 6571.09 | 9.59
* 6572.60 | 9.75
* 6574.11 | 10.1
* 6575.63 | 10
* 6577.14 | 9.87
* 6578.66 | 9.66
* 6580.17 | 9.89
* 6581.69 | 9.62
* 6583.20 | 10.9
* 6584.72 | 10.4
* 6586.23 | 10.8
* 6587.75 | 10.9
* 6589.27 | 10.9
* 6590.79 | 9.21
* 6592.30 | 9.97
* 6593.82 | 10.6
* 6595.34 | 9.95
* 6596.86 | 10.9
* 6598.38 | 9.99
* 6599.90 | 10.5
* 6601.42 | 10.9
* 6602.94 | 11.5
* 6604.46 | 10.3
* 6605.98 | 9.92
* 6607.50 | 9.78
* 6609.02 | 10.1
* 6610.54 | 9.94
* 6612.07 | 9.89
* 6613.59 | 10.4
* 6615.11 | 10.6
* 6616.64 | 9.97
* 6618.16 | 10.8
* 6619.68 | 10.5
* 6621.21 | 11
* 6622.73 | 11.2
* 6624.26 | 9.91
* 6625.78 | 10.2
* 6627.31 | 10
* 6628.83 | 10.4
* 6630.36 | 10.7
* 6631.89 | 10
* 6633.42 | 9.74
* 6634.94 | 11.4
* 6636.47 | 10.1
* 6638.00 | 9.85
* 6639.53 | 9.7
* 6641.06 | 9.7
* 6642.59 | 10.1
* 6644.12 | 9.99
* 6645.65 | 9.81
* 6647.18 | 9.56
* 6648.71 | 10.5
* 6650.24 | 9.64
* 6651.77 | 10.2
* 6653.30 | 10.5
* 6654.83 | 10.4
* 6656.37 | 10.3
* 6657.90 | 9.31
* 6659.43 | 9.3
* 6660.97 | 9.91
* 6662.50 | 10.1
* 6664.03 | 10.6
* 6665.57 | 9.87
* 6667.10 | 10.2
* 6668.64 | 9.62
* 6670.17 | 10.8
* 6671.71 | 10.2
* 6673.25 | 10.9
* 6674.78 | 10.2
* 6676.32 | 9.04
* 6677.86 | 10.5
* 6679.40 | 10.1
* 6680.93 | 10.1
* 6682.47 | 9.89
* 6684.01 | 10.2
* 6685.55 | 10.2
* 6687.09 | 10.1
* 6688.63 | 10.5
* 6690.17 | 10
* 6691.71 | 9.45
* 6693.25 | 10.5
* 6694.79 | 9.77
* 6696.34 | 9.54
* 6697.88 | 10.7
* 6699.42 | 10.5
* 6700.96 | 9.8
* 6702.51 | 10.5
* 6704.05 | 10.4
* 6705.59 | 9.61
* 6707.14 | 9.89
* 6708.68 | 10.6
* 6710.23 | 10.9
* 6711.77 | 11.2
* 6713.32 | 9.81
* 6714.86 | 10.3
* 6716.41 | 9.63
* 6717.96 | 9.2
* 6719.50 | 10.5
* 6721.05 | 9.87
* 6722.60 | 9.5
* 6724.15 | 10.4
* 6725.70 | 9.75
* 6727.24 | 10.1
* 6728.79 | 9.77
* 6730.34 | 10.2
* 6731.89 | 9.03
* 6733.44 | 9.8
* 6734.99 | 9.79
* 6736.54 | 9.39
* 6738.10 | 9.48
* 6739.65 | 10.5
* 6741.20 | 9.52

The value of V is 0.05 mag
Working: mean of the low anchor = 10.9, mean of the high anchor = 10.1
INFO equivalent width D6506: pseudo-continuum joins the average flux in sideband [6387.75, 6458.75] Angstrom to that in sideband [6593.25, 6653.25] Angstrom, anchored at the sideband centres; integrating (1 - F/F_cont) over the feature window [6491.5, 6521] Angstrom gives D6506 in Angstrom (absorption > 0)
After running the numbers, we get 0.85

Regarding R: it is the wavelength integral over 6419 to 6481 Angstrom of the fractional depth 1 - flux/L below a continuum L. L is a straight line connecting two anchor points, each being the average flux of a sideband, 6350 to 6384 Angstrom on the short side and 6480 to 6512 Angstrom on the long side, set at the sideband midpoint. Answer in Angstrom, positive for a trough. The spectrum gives 0.48 Angstrom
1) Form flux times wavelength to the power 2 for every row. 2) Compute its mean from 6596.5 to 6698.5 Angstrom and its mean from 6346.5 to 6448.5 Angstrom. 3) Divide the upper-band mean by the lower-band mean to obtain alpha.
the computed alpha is 1.0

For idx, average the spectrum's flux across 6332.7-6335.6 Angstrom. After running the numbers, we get 11.1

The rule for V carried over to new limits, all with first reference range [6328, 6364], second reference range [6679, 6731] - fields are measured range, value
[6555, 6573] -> 0.15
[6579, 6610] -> 0.00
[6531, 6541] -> 0.04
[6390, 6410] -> 0.01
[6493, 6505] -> 0.06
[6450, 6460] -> -0.02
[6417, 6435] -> 0.04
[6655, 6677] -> 0.02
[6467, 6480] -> 0.02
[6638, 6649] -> 0.04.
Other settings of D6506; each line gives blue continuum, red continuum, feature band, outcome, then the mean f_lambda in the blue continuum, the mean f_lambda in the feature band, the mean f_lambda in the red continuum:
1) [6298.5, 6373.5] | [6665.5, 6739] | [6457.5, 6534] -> 0.74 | 10.9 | 10.4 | 10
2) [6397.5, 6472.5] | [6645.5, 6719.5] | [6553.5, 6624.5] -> 1.94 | 10.6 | 10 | 10.1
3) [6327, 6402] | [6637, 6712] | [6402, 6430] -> 0.45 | 10.9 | 10.6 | 10.1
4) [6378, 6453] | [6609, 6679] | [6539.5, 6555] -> 0.28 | 10.7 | 10.2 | 10.2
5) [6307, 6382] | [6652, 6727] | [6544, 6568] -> 2.34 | 10.9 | 9.4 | 10.1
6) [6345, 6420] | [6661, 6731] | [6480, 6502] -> 0.39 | 10.8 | 10.4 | 10.1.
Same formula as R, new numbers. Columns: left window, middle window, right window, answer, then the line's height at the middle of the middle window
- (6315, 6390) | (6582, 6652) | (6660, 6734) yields 0.0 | 10.3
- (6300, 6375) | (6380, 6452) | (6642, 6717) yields 0.4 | 10.7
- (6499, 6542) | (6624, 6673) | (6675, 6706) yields 0.3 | 10.1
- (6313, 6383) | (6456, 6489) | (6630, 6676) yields 0.1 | 10.6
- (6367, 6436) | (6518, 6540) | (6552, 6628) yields -0.3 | 10.2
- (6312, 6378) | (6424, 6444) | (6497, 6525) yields 0.2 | 10.6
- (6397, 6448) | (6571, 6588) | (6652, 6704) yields 0.3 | 10.3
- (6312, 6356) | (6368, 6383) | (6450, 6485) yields -0.3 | 10.8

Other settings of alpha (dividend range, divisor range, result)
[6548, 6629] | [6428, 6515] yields 0.99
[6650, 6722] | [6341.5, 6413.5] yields 1.02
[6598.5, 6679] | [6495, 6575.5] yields 1.05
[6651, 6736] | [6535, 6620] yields 1.04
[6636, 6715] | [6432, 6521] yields 1.03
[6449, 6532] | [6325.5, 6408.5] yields 1.00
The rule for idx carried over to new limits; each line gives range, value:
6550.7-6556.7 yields 10.2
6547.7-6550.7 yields 10.1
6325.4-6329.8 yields 11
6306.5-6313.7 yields 10.9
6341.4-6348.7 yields 11.1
